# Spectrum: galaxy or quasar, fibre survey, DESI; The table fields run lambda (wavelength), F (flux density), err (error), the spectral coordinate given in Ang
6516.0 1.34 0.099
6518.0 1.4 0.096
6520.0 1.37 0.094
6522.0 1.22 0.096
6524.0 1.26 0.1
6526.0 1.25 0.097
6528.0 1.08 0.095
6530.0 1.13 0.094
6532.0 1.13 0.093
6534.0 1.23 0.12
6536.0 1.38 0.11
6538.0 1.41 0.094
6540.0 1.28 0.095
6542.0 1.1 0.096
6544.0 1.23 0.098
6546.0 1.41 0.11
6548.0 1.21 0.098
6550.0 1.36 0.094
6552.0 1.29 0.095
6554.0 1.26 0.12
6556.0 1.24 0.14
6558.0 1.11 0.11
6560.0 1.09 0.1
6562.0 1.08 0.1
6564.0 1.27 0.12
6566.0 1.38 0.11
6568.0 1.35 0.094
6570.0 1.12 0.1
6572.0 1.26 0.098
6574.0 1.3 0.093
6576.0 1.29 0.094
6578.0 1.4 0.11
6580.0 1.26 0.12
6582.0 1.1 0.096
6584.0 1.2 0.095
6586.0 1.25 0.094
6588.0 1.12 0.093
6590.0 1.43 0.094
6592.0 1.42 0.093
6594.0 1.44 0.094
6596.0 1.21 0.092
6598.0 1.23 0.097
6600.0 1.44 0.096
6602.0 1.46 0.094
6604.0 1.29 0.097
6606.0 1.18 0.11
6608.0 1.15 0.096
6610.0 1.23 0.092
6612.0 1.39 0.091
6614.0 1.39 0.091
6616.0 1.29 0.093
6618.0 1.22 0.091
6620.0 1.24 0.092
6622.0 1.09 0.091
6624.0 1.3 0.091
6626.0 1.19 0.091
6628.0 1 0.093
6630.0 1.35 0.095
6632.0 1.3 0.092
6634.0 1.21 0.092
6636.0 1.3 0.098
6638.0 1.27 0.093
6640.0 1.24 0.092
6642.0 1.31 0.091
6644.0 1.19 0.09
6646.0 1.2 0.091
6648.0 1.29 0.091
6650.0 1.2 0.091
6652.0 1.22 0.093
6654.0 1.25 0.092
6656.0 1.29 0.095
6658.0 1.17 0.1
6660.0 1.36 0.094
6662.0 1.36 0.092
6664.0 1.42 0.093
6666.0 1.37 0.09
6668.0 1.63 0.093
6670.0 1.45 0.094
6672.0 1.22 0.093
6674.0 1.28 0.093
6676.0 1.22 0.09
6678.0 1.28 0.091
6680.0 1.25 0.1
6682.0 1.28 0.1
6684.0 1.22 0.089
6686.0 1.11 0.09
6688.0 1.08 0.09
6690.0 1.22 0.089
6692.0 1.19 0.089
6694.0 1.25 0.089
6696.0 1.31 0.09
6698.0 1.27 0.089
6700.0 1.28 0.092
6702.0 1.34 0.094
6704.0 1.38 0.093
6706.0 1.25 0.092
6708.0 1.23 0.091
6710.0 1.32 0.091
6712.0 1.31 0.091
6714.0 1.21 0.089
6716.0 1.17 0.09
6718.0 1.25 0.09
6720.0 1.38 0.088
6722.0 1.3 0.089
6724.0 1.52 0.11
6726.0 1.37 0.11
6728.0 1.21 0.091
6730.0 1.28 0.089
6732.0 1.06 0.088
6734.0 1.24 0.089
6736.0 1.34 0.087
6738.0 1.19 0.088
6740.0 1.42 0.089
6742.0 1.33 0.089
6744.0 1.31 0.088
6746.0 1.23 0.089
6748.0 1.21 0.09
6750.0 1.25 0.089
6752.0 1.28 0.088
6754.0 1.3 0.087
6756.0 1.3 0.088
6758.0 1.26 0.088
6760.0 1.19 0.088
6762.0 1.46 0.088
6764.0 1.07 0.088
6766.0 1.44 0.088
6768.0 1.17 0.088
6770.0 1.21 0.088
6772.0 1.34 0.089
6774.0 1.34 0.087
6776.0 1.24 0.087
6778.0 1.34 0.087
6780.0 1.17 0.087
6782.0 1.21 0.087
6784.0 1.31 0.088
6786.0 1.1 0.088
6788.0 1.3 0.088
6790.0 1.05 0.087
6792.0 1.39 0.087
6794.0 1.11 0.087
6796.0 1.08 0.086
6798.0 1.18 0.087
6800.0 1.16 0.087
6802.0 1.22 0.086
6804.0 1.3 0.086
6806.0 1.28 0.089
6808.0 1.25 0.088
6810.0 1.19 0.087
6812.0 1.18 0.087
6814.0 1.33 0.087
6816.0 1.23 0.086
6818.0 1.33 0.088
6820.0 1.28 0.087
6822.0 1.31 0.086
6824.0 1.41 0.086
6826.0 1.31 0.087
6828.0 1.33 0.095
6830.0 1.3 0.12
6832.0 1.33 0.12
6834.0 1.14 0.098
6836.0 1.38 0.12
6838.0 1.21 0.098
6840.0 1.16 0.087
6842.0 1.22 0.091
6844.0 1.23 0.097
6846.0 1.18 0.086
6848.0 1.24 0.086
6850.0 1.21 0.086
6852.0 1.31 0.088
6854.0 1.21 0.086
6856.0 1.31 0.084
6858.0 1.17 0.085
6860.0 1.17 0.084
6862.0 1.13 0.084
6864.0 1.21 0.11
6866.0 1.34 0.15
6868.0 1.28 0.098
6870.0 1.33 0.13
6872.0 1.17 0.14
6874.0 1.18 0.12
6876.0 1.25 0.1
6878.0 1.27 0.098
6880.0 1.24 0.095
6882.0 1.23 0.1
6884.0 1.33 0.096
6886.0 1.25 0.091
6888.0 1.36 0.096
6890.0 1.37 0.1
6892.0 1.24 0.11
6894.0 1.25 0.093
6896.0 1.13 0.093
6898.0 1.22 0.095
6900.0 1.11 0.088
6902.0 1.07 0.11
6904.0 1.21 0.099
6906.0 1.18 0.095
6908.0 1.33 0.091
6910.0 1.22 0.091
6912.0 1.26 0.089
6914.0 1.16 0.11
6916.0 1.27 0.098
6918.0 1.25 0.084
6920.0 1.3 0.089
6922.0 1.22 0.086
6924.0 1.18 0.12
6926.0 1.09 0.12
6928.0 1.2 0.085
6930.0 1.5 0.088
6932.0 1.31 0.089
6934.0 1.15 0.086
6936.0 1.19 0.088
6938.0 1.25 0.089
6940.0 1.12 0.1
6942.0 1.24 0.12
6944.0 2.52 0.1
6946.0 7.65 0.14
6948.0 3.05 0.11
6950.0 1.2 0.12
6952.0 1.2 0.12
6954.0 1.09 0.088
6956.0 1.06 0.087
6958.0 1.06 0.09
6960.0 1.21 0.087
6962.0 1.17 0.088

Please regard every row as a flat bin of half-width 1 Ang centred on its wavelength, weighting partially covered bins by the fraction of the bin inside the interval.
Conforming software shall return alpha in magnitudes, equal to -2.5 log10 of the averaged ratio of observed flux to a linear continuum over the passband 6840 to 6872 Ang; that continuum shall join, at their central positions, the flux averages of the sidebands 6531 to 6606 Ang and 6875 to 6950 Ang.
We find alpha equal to 0.18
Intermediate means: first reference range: 1.27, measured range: 1.23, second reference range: 1.49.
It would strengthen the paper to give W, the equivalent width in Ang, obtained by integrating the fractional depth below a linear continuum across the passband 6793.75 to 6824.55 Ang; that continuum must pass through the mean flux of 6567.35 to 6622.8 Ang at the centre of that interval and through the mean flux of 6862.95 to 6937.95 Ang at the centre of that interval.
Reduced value 0.2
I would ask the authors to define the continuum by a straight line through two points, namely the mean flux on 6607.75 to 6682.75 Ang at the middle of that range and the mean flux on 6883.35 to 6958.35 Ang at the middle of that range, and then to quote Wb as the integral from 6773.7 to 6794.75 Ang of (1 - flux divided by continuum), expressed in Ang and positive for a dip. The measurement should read 2.2 Ang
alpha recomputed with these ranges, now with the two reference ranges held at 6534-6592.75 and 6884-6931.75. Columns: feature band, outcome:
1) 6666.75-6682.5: -0.06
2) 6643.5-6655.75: 0.02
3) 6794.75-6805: 0.05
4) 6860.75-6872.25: -0.01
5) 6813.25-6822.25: -0.04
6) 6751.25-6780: -0.03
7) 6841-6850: 0.02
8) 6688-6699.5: 0.01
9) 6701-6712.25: -0.05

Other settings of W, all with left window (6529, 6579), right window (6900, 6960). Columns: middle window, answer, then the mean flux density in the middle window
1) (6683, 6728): 3.05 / 1.27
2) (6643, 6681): 0.94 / 1.3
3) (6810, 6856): 5.97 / 1.26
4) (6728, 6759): 2.77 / 1.26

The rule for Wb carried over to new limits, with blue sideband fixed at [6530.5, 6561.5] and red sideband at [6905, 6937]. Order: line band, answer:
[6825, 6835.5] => -0.40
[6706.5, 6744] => -1.33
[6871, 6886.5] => -0.01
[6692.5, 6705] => -0.59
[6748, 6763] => -0.55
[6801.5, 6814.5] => -0.09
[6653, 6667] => -0.84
